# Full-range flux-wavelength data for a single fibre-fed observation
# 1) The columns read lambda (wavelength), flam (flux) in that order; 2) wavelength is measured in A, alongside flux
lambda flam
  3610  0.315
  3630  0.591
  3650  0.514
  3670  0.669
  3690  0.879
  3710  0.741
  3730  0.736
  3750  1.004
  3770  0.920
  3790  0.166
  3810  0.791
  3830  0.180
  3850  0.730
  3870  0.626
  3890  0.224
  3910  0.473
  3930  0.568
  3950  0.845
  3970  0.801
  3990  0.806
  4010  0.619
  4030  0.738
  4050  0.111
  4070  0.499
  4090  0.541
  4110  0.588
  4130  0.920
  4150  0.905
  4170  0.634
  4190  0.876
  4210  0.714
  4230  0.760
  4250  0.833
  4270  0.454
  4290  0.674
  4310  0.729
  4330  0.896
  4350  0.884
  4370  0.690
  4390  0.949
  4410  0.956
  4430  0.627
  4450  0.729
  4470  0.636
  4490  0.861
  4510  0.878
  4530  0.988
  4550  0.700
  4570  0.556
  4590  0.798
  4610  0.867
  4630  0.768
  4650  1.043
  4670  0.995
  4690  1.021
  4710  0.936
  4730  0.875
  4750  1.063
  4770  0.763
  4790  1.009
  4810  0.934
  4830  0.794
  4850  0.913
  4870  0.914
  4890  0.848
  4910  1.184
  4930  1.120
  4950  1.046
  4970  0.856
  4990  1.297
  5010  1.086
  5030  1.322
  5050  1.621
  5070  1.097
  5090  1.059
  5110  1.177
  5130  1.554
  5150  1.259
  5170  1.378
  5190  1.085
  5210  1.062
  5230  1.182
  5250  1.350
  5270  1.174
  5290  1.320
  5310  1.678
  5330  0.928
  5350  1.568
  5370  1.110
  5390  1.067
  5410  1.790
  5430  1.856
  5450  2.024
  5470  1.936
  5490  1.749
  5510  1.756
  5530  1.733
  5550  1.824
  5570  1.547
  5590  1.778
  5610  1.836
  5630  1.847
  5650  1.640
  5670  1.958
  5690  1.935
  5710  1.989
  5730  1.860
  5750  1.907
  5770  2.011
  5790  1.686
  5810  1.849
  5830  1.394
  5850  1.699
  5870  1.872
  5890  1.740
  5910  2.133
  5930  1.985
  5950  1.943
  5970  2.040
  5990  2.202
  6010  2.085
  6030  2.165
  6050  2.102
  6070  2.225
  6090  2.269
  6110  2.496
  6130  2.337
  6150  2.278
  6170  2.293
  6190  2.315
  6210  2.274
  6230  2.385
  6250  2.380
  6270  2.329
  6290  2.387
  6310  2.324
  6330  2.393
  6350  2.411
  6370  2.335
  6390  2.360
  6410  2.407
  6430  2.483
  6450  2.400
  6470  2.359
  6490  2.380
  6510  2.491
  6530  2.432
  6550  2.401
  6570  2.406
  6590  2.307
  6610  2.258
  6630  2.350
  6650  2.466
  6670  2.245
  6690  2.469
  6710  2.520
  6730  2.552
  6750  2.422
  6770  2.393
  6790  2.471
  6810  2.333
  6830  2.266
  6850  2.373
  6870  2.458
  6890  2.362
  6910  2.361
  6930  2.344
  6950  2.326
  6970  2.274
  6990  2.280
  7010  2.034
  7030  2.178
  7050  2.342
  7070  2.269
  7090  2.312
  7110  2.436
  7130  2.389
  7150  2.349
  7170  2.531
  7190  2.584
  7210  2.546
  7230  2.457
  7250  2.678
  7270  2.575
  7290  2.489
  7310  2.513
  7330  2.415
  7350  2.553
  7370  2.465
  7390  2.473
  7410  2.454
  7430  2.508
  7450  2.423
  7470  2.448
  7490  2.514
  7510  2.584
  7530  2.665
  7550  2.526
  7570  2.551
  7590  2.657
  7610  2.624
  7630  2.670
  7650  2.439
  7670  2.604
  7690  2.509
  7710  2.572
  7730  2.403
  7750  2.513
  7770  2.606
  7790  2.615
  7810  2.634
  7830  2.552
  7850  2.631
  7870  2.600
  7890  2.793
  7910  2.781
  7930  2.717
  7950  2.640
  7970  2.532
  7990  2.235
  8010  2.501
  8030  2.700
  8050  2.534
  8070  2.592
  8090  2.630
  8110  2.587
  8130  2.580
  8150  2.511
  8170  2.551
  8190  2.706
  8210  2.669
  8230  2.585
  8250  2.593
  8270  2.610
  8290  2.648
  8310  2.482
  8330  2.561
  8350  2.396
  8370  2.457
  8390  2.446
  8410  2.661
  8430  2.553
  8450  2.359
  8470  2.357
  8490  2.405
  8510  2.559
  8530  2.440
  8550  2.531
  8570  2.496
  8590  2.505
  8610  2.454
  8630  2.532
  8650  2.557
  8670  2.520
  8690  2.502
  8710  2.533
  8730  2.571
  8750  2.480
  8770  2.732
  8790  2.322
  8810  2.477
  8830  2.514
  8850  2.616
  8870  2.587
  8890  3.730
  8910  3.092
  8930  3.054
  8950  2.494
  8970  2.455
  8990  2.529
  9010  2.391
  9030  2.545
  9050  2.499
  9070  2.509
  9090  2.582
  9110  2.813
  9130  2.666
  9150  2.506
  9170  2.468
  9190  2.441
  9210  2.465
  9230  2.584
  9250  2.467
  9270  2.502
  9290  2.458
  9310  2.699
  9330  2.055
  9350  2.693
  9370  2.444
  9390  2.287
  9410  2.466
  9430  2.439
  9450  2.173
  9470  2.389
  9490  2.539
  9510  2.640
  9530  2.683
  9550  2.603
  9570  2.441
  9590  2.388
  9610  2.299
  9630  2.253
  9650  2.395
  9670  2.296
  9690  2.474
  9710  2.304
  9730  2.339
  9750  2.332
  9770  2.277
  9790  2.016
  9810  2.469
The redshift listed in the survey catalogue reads 0.355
